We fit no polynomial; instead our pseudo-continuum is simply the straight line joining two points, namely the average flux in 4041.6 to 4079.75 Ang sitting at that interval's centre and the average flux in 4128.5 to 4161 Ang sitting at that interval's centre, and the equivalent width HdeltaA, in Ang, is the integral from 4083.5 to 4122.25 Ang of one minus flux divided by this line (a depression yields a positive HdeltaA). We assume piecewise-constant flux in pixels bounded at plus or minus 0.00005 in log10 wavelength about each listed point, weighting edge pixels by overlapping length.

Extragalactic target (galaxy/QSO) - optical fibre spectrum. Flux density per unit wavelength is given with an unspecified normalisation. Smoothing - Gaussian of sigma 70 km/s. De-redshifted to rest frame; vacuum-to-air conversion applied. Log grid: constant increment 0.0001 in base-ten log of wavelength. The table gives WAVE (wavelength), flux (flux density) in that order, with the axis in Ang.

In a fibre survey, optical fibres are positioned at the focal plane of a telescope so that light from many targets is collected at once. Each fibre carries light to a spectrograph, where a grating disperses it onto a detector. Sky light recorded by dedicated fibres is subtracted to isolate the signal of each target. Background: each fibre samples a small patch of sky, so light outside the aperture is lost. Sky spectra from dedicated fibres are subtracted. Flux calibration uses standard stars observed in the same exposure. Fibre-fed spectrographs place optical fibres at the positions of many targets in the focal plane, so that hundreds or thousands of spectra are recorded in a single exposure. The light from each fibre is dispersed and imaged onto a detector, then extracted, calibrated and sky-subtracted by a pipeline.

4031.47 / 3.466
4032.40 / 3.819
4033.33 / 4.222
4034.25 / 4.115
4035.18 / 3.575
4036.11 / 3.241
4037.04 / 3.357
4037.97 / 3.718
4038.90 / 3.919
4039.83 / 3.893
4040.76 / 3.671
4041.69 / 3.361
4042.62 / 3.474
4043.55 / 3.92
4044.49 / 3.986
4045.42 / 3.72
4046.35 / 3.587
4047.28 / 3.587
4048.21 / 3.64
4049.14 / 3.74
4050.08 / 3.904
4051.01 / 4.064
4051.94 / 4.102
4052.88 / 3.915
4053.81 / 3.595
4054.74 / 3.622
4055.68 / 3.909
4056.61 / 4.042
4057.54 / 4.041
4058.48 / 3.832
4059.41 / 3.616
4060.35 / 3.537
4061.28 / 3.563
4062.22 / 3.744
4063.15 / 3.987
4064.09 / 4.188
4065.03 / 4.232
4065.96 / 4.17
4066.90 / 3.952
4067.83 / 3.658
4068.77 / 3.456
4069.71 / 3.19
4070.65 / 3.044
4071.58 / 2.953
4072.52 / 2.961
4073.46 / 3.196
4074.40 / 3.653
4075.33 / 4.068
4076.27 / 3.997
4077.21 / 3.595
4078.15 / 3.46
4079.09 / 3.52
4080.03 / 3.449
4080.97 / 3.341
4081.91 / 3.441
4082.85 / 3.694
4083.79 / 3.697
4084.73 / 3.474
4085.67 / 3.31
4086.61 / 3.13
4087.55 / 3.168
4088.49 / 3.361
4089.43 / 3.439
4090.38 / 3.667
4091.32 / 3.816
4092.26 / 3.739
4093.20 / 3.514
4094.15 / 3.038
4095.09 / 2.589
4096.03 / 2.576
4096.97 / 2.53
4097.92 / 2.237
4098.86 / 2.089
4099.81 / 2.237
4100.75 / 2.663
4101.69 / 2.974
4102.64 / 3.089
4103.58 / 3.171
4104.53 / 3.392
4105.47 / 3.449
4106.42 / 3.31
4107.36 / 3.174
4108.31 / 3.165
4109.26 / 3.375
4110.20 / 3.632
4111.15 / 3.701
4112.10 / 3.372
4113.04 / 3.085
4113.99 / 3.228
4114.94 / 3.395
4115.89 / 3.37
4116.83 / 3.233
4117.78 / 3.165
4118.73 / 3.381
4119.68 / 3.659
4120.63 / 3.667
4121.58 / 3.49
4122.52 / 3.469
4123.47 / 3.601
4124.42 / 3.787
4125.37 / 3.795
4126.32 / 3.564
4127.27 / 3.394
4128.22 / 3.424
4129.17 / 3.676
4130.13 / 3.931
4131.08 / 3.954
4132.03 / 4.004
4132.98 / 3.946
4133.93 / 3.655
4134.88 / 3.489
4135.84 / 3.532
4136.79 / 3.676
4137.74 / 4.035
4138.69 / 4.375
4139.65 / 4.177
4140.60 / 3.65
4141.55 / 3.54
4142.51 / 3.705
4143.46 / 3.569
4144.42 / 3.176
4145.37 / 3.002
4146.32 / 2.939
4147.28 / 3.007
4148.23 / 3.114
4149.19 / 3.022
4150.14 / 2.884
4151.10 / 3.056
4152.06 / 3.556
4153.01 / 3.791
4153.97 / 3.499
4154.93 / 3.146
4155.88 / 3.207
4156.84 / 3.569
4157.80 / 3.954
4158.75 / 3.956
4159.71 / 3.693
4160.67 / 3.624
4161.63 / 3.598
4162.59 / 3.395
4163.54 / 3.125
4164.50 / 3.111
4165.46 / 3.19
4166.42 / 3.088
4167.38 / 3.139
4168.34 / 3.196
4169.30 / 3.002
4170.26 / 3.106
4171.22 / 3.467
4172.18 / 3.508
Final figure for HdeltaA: 4.5 Ang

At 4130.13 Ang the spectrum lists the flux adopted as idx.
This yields 3.931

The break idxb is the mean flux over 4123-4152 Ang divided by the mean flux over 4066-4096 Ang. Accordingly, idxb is 1.03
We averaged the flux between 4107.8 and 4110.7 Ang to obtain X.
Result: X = 3.38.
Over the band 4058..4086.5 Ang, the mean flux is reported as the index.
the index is 3.59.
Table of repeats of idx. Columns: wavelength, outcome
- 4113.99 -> 3.228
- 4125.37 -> 3.795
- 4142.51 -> 3.705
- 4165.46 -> 3.19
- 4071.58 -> 2.953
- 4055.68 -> 3.909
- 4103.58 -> 3.171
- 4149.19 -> 3.022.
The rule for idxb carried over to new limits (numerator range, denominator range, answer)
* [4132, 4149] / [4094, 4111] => 1.21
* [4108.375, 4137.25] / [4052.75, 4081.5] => 0.97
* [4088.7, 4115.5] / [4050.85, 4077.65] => 0.84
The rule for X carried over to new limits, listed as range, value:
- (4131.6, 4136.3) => 3.72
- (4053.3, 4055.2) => 3.63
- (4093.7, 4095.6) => 2.81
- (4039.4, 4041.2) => 3.78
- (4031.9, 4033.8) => 4.02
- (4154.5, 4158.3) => 3.48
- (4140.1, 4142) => 3.62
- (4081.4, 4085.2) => 3.57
